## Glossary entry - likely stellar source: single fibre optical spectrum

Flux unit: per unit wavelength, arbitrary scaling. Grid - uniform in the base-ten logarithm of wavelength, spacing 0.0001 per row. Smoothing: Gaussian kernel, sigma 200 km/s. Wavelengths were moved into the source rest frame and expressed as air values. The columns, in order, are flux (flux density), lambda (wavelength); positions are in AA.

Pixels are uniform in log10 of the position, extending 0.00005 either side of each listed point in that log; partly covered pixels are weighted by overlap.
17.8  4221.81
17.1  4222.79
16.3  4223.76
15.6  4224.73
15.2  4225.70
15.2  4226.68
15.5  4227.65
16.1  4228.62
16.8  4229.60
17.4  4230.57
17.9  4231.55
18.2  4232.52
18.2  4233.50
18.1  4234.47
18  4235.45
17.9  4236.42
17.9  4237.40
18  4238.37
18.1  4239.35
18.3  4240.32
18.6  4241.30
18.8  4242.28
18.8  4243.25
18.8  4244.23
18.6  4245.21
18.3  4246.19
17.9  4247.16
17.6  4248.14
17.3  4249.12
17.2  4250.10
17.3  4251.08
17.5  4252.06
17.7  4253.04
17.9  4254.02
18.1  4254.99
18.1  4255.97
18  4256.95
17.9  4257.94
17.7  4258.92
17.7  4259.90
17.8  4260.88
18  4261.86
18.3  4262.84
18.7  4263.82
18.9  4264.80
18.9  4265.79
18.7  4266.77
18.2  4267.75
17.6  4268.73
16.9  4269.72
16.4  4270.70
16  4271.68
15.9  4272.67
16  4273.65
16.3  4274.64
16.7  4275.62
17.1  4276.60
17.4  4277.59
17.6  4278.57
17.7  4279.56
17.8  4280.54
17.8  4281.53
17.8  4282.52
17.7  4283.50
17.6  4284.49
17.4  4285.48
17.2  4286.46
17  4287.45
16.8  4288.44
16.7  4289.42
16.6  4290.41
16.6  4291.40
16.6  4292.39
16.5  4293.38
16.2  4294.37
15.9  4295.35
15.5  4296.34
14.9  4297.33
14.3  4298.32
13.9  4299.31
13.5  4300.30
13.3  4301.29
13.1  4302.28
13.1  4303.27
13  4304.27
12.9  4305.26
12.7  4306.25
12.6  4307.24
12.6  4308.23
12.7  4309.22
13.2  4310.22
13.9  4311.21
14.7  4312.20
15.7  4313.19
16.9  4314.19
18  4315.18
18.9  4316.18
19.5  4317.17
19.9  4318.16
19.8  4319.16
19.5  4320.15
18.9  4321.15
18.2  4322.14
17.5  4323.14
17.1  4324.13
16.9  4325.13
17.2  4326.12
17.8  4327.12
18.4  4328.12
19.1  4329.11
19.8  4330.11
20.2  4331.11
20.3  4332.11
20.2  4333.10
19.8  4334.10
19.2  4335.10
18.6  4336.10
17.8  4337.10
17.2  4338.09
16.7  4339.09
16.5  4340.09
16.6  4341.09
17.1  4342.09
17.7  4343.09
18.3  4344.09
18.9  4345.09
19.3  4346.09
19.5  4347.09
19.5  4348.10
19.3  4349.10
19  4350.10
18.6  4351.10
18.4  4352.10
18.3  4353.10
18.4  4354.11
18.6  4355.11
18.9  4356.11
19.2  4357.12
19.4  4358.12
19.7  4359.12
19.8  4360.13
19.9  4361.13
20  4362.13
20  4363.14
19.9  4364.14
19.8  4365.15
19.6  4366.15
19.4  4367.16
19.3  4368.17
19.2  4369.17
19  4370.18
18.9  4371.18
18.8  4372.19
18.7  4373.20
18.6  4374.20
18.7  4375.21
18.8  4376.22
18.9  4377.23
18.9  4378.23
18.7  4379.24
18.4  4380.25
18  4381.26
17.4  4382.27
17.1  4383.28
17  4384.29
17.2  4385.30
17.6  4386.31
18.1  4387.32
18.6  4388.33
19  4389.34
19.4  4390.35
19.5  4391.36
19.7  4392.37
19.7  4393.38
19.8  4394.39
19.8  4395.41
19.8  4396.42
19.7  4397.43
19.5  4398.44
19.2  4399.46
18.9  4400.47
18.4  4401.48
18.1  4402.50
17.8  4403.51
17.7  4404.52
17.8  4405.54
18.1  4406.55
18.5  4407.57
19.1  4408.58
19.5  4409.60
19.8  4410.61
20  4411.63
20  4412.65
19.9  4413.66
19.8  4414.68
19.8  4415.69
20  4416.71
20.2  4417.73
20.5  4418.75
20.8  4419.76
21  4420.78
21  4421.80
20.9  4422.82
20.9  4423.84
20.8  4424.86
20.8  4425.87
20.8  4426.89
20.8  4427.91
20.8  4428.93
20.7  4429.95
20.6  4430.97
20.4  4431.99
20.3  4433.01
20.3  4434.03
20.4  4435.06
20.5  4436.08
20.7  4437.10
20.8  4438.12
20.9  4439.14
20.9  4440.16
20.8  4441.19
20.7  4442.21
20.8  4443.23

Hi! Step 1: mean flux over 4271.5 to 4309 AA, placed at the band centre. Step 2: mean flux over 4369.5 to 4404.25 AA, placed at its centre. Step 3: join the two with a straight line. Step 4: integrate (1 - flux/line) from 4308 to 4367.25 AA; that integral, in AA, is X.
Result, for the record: -3.77 AA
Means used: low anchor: 15.7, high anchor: 18.7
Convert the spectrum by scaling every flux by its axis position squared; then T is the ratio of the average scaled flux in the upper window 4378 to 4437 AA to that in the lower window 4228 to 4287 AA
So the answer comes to 1.2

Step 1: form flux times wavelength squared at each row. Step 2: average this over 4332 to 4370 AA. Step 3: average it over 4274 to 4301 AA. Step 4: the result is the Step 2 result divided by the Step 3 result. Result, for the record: 1.18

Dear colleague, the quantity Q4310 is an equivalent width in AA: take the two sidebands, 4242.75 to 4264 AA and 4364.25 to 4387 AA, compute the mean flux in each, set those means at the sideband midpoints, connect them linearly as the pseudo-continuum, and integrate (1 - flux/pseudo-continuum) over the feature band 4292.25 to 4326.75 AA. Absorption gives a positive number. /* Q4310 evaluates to 4.8 AA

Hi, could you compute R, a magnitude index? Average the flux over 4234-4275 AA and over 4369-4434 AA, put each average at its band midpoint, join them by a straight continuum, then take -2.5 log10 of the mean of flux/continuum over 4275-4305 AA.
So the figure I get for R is 0.13 mag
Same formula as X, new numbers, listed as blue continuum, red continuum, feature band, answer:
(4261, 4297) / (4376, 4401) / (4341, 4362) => -0.7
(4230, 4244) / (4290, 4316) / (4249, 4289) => -2.7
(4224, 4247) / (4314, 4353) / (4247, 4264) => 0.0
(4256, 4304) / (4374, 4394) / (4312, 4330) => -0.7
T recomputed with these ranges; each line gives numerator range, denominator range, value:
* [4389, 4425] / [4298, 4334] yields 1.24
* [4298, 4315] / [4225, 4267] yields 0.79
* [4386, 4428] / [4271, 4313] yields 1.33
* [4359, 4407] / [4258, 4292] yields 1.14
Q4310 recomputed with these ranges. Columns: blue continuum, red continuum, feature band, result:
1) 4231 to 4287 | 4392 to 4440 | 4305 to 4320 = 2.2 AA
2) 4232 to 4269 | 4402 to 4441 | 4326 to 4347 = 0.7 AA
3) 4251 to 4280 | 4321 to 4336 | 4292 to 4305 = 2.6 AA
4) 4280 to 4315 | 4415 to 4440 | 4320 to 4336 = -2.1 AA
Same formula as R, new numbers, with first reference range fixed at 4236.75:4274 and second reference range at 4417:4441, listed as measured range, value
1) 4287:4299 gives 0.149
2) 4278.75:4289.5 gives 0.054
